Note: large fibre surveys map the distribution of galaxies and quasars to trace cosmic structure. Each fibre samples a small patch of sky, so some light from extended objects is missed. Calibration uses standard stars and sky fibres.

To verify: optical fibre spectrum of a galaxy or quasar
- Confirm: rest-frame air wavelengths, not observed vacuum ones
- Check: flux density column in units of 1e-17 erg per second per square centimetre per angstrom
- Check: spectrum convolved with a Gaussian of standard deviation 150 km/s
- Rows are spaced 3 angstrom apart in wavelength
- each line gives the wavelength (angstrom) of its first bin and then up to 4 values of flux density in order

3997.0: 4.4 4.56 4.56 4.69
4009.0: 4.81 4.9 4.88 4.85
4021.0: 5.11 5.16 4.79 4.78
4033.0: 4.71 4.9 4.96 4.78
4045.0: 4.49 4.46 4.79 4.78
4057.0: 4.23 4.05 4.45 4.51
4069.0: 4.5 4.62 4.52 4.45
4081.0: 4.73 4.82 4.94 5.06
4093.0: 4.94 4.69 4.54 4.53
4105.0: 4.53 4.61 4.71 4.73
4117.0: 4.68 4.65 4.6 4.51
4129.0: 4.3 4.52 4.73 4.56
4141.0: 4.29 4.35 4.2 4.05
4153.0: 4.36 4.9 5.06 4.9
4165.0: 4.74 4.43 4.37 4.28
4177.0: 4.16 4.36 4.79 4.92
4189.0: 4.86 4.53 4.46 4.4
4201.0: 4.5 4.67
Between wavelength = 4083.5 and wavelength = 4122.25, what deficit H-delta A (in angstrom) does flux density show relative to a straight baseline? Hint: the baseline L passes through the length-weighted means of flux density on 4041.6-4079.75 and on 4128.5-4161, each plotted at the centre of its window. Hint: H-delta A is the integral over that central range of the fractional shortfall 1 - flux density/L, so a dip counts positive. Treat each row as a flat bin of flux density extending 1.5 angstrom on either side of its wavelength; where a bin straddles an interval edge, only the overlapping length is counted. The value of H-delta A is -1.9 angstrom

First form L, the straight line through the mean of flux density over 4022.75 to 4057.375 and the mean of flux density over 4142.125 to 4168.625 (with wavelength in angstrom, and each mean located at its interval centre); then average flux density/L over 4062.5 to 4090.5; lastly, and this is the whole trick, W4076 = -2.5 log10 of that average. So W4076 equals 0.01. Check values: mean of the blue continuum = 4.75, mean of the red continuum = 4.55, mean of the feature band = 4.65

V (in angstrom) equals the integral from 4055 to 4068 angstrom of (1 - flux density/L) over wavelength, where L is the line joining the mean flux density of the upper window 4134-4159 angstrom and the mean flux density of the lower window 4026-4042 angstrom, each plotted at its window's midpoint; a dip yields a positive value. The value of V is 1.1 angstrom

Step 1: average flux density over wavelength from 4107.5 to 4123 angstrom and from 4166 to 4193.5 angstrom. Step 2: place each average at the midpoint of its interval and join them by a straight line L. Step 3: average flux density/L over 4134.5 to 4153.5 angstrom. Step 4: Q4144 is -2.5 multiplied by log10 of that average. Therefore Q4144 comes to 0.06 mag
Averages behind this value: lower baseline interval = 4.67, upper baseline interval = 4.53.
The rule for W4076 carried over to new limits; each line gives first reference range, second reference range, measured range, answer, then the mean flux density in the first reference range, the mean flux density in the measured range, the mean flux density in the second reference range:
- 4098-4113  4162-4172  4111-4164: 0.006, 4.59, 4.56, 4.58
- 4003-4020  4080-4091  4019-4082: 0.044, 4.81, 4.66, 4.89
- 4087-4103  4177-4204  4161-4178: 0.035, 4.78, 4.48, 4.58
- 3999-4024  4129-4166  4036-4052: 0.010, 4.82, 4.71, 4.54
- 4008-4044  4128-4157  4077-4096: -0.042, 4.88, 4.82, 4.42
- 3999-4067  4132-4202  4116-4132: 0.011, 4.71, 4.54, 4.53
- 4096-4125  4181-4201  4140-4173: 0.028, 4.62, 4.51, 4.64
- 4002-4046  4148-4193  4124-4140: 0.030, 4.83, 4.52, 4.58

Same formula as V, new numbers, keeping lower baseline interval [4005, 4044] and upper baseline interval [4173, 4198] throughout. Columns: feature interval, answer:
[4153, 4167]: -0.7 angstrom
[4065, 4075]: 0.5 angstrom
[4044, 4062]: 1.3 angstrom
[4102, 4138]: 0.6 angstrom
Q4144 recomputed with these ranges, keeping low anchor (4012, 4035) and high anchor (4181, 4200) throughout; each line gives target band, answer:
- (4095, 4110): 0.05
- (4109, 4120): 0.02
